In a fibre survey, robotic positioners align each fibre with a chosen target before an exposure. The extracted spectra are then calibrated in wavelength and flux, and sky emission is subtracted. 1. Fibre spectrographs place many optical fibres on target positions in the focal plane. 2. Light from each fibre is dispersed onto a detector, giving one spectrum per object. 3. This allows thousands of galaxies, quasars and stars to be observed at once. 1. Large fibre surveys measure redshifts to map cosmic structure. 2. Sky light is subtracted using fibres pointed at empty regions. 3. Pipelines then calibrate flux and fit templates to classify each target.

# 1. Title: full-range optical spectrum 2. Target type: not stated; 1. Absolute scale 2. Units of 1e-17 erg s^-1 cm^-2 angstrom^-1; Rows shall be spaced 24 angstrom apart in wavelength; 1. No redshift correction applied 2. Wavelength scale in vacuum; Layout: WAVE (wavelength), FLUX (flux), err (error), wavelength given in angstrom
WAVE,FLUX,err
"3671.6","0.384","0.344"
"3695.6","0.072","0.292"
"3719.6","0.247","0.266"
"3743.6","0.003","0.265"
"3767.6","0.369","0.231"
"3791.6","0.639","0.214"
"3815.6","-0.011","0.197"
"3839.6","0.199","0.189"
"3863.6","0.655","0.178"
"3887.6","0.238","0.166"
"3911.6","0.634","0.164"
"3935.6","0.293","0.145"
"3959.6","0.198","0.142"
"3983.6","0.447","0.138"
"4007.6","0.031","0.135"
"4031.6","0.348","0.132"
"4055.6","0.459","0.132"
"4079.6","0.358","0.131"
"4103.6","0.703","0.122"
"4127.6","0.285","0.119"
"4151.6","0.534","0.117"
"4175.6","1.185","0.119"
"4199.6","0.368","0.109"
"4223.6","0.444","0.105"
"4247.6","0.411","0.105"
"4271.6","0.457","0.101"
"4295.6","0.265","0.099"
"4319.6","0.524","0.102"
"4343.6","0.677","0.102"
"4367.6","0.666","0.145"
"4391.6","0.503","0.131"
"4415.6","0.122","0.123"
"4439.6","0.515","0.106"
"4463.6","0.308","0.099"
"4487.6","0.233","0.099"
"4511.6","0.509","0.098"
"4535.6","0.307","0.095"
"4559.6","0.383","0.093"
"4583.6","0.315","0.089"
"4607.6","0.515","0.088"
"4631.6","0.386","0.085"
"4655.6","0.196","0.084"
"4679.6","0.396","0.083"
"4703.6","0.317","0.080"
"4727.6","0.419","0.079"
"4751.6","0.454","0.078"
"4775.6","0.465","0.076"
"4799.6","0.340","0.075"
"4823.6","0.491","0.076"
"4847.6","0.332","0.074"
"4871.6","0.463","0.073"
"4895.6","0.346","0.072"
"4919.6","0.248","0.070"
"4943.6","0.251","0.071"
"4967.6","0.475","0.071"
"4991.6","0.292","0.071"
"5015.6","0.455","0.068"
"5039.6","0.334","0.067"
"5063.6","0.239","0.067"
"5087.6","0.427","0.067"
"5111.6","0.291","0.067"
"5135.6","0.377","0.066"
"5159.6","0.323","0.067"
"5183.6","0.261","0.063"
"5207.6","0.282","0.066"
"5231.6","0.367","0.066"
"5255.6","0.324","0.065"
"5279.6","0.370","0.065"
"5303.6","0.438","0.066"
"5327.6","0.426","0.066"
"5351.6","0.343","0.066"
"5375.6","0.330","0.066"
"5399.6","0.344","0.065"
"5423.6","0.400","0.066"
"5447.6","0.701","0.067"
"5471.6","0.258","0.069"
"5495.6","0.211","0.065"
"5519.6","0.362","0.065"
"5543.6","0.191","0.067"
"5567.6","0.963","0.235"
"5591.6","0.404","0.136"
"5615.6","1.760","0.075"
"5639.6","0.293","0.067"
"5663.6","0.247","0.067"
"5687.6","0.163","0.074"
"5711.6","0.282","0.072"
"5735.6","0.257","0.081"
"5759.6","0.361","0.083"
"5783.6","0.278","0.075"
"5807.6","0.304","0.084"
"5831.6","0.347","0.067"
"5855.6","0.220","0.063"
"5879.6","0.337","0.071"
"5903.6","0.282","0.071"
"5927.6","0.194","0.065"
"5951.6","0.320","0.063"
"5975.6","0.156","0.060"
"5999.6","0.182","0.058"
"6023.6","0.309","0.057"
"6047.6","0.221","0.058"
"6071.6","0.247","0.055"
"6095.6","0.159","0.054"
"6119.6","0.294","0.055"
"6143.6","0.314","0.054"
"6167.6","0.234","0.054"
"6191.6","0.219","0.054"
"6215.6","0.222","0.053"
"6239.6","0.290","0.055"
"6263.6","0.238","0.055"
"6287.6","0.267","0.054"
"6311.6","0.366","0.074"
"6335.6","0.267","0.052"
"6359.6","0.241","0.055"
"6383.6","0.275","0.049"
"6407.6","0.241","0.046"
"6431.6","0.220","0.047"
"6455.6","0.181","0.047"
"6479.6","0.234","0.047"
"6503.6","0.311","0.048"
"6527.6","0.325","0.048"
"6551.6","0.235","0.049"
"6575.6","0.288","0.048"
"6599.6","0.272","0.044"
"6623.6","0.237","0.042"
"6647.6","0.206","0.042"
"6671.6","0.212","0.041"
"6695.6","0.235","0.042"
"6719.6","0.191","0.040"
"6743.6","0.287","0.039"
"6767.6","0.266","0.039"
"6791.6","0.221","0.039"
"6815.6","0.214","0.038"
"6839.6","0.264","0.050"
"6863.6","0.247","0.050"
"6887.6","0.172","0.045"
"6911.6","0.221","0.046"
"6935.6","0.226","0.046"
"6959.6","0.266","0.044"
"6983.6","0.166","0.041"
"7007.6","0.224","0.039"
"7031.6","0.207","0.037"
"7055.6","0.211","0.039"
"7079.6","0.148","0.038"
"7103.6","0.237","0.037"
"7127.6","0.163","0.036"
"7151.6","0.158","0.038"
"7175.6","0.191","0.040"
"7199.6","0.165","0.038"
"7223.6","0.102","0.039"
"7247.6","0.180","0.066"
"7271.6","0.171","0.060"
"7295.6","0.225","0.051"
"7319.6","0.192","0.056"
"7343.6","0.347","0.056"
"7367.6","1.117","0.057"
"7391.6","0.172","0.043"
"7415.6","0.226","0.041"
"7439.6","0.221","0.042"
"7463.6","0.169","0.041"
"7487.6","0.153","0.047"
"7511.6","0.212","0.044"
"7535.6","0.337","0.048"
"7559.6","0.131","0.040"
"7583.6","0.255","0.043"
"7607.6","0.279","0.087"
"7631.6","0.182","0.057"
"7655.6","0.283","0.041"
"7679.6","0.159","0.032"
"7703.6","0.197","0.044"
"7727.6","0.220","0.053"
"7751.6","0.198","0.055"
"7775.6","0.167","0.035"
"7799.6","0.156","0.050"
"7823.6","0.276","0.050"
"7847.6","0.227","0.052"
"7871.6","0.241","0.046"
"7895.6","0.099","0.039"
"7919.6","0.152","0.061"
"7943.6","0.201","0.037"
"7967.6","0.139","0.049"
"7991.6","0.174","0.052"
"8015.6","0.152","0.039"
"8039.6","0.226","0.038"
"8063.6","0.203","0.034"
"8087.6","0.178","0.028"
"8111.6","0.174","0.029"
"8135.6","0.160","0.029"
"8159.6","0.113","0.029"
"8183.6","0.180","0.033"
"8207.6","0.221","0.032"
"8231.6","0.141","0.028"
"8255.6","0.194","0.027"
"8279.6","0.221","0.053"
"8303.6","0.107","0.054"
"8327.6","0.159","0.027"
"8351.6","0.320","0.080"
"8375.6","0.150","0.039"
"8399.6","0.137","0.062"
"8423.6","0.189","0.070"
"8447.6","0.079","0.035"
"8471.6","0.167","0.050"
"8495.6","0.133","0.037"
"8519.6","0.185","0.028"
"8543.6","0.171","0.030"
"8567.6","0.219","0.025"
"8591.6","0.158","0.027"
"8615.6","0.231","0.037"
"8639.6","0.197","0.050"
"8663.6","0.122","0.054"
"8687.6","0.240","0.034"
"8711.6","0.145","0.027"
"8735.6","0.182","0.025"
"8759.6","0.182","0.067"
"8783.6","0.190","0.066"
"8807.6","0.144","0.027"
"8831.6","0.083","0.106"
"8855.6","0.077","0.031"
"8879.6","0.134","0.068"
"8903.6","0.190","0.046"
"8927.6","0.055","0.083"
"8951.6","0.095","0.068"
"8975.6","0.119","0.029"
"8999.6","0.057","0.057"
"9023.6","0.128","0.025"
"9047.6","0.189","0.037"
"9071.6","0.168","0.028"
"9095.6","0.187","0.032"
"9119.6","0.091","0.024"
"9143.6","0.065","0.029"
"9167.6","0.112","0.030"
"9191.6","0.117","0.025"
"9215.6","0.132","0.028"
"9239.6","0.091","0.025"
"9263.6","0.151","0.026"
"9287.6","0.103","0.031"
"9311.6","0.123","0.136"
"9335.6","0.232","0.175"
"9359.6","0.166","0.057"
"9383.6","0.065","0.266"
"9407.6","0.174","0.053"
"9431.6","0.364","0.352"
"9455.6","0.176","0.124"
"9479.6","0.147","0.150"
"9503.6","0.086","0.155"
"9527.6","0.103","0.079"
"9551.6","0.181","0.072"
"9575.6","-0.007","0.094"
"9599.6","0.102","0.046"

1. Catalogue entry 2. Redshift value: 0.12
